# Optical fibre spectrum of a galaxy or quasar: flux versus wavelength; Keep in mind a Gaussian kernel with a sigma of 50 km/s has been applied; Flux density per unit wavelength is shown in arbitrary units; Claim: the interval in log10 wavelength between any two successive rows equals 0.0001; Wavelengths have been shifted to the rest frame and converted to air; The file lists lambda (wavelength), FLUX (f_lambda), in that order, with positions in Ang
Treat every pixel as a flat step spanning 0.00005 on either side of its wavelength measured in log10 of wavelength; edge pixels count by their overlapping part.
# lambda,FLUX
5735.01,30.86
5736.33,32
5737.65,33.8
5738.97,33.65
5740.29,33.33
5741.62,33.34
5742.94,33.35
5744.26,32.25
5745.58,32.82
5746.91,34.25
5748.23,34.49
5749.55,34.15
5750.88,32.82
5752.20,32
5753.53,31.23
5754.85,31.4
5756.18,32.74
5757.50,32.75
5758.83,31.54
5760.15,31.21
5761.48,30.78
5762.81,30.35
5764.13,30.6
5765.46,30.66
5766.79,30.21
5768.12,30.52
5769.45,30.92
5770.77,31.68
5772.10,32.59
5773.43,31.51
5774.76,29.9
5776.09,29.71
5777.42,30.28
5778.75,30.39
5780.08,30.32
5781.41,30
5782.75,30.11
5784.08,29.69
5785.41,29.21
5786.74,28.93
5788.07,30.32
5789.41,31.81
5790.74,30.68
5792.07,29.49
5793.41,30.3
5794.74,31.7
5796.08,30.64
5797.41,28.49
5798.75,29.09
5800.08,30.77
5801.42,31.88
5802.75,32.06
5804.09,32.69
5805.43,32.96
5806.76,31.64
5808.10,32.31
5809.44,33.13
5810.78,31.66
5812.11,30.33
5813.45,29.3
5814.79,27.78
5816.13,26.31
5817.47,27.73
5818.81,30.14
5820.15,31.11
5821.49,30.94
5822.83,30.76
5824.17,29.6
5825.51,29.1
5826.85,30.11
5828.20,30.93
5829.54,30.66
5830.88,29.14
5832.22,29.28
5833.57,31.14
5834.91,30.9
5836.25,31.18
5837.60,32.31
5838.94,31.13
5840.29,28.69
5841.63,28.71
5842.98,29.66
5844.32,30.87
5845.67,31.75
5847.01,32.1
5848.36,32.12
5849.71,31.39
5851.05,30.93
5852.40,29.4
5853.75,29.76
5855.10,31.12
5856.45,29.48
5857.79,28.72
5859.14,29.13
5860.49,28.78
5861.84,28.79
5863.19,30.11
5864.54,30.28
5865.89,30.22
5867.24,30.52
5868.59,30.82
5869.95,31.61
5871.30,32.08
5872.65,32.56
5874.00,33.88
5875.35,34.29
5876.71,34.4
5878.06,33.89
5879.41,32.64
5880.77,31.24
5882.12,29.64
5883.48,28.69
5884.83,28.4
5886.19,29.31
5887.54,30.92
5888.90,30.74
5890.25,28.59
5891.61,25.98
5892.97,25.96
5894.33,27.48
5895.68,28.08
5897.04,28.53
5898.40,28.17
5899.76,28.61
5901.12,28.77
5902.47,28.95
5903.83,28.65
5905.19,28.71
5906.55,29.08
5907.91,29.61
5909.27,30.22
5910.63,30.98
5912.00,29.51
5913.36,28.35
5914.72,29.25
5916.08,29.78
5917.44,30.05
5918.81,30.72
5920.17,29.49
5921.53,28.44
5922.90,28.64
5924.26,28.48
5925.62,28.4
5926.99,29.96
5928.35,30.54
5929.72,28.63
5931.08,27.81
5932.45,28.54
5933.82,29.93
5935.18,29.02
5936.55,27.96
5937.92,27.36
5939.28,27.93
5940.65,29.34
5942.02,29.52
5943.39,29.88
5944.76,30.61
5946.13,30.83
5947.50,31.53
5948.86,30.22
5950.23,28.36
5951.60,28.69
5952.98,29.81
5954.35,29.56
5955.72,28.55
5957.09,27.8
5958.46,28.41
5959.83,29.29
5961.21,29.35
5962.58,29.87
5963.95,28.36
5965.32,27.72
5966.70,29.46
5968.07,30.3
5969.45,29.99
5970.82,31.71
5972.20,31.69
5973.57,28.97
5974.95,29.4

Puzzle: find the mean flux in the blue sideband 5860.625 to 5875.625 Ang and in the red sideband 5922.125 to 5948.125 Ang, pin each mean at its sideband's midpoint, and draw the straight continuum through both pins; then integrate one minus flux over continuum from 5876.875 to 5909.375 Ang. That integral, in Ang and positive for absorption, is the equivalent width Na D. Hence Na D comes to 1.3 Ang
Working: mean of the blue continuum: 31.2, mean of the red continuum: 29.2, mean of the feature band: 29.3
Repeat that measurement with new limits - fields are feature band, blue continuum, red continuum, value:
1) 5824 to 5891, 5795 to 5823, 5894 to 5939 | -1.8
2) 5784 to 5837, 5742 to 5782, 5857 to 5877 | 1.6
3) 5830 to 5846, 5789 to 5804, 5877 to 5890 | 0.2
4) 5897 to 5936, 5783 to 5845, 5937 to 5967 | 0.4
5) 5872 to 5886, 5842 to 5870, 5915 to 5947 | -0.9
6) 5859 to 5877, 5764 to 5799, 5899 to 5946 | -1.0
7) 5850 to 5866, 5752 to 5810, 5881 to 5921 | 0.0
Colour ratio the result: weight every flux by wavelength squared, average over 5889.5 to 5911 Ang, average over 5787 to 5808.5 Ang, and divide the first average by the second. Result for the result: 1.0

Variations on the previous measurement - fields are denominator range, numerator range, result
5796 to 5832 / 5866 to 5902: 1.02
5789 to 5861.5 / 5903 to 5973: 1.00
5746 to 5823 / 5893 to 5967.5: 0.99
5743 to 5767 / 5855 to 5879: 1.01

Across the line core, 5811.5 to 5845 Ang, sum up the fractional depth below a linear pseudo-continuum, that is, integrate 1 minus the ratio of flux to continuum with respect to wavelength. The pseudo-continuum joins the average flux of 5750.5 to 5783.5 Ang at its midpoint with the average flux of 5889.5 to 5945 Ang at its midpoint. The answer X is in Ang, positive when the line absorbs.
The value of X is 0.3 Ang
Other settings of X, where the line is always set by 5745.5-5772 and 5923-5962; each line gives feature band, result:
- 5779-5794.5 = 0.64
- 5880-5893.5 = 0.44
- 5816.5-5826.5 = 0.36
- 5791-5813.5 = 0.06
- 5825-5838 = 0.14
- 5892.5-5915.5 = 0.71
